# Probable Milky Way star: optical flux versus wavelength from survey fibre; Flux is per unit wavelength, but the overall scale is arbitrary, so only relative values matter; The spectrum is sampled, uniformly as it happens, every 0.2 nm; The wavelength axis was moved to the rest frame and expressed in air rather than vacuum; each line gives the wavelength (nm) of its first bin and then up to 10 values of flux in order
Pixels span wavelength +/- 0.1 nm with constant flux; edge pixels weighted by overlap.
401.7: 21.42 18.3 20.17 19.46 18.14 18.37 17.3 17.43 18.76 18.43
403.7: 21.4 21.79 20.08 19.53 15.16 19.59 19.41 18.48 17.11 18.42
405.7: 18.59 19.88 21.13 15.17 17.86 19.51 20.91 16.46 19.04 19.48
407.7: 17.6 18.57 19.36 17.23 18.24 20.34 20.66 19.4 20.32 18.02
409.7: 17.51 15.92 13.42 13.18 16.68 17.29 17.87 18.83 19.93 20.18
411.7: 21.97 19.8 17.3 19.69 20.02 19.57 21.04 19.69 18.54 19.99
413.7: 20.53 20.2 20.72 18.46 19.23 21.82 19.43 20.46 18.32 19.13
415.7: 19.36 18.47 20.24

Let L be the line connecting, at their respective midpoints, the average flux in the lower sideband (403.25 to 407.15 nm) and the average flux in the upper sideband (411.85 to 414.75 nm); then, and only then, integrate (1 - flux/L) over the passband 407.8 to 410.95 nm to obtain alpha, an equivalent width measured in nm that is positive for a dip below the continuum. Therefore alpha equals 0.26 nm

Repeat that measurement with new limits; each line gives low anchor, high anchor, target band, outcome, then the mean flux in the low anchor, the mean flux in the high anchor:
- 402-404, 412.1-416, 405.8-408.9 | 0.09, 19.1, 19.7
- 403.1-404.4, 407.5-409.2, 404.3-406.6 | 0.14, 19.8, 19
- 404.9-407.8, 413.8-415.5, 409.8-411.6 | 0.20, 18.6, 19.8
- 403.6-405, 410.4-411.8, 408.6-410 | 0.02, 19.6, 19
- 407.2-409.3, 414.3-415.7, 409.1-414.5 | 0.17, 19.1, 19.6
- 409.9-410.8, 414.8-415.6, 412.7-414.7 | -0.21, 15.2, 19.3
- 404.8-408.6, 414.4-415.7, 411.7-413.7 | -0.03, 18.5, 19.7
